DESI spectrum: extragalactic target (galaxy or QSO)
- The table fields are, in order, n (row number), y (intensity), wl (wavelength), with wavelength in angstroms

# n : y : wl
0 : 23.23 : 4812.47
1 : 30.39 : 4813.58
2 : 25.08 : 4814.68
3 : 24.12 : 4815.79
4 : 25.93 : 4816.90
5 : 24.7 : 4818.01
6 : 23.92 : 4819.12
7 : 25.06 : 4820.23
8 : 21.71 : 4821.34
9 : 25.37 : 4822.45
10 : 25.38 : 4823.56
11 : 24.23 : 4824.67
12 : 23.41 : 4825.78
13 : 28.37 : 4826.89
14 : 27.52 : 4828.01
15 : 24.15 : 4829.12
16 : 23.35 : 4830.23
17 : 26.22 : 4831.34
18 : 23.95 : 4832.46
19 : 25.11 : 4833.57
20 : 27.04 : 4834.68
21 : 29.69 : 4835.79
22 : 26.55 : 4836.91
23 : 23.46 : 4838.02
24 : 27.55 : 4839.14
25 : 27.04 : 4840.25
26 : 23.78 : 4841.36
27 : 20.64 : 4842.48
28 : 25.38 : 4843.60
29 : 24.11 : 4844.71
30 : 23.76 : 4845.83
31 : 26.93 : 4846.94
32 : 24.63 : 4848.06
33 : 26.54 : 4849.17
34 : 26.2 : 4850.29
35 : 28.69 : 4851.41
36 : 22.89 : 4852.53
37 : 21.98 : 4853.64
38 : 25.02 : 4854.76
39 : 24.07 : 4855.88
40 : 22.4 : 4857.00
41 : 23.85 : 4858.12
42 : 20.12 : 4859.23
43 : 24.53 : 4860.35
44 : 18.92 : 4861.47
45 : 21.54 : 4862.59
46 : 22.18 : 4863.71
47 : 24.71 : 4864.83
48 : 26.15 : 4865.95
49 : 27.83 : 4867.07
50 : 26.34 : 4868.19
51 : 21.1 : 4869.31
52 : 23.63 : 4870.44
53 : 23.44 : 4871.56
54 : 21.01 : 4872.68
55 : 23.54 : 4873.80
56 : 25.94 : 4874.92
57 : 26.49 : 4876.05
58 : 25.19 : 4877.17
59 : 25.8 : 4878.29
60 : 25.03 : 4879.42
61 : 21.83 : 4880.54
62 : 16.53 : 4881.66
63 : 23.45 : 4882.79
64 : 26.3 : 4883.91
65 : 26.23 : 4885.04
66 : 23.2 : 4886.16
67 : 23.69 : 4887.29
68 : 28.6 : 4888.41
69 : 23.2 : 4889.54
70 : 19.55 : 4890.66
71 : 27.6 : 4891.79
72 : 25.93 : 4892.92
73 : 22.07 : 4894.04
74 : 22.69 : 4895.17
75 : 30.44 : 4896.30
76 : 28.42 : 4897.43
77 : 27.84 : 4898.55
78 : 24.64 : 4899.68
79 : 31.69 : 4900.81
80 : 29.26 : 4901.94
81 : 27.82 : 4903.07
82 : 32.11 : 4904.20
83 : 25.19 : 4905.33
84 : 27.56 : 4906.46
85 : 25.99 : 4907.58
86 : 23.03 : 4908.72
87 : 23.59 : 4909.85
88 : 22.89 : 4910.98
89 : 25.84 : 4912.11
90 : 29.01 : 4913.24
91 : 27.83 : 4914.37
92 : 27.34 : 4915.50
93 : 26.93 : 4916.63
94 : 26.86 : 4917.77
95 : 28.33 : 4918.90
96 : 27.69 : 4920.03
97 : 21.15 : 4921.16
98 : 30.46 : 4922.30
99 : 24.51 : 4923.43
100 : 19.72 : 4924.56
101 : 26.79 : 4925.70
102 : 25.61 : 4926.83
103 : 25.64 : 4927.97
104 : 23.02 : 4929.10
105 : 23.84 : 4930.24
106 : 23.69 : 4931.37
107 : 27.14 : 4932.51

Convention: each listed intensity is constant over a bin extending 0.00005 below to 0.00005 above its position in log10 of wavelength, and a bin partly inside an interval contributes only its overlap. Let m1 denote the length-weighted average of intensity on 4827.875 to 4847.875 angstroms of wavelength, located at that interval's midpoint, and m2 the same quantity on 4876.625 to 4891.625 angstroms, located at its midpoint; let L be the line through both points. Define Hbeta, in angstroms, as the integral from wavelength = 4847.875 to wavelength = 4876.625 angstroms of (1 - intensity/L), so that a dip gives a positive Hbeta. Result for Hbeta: 0.6 angstroms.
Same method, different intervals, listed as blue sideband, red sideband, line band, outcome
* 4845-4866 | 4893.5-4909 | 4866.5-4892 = 1.4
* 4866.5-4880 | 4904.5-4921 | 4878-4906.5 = -0.2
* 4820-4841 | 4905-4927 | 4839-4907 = 2.3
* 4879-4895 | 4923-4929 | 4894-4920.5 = -3.2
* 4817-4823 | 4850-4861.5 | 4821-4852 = -1.8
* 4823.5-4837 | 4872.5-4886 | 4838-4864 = 1.0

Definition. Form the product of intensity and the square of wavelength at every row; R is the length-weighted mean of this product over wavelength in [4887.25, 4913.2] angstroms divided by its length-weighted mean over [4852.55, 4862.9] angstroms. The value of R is 1.18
